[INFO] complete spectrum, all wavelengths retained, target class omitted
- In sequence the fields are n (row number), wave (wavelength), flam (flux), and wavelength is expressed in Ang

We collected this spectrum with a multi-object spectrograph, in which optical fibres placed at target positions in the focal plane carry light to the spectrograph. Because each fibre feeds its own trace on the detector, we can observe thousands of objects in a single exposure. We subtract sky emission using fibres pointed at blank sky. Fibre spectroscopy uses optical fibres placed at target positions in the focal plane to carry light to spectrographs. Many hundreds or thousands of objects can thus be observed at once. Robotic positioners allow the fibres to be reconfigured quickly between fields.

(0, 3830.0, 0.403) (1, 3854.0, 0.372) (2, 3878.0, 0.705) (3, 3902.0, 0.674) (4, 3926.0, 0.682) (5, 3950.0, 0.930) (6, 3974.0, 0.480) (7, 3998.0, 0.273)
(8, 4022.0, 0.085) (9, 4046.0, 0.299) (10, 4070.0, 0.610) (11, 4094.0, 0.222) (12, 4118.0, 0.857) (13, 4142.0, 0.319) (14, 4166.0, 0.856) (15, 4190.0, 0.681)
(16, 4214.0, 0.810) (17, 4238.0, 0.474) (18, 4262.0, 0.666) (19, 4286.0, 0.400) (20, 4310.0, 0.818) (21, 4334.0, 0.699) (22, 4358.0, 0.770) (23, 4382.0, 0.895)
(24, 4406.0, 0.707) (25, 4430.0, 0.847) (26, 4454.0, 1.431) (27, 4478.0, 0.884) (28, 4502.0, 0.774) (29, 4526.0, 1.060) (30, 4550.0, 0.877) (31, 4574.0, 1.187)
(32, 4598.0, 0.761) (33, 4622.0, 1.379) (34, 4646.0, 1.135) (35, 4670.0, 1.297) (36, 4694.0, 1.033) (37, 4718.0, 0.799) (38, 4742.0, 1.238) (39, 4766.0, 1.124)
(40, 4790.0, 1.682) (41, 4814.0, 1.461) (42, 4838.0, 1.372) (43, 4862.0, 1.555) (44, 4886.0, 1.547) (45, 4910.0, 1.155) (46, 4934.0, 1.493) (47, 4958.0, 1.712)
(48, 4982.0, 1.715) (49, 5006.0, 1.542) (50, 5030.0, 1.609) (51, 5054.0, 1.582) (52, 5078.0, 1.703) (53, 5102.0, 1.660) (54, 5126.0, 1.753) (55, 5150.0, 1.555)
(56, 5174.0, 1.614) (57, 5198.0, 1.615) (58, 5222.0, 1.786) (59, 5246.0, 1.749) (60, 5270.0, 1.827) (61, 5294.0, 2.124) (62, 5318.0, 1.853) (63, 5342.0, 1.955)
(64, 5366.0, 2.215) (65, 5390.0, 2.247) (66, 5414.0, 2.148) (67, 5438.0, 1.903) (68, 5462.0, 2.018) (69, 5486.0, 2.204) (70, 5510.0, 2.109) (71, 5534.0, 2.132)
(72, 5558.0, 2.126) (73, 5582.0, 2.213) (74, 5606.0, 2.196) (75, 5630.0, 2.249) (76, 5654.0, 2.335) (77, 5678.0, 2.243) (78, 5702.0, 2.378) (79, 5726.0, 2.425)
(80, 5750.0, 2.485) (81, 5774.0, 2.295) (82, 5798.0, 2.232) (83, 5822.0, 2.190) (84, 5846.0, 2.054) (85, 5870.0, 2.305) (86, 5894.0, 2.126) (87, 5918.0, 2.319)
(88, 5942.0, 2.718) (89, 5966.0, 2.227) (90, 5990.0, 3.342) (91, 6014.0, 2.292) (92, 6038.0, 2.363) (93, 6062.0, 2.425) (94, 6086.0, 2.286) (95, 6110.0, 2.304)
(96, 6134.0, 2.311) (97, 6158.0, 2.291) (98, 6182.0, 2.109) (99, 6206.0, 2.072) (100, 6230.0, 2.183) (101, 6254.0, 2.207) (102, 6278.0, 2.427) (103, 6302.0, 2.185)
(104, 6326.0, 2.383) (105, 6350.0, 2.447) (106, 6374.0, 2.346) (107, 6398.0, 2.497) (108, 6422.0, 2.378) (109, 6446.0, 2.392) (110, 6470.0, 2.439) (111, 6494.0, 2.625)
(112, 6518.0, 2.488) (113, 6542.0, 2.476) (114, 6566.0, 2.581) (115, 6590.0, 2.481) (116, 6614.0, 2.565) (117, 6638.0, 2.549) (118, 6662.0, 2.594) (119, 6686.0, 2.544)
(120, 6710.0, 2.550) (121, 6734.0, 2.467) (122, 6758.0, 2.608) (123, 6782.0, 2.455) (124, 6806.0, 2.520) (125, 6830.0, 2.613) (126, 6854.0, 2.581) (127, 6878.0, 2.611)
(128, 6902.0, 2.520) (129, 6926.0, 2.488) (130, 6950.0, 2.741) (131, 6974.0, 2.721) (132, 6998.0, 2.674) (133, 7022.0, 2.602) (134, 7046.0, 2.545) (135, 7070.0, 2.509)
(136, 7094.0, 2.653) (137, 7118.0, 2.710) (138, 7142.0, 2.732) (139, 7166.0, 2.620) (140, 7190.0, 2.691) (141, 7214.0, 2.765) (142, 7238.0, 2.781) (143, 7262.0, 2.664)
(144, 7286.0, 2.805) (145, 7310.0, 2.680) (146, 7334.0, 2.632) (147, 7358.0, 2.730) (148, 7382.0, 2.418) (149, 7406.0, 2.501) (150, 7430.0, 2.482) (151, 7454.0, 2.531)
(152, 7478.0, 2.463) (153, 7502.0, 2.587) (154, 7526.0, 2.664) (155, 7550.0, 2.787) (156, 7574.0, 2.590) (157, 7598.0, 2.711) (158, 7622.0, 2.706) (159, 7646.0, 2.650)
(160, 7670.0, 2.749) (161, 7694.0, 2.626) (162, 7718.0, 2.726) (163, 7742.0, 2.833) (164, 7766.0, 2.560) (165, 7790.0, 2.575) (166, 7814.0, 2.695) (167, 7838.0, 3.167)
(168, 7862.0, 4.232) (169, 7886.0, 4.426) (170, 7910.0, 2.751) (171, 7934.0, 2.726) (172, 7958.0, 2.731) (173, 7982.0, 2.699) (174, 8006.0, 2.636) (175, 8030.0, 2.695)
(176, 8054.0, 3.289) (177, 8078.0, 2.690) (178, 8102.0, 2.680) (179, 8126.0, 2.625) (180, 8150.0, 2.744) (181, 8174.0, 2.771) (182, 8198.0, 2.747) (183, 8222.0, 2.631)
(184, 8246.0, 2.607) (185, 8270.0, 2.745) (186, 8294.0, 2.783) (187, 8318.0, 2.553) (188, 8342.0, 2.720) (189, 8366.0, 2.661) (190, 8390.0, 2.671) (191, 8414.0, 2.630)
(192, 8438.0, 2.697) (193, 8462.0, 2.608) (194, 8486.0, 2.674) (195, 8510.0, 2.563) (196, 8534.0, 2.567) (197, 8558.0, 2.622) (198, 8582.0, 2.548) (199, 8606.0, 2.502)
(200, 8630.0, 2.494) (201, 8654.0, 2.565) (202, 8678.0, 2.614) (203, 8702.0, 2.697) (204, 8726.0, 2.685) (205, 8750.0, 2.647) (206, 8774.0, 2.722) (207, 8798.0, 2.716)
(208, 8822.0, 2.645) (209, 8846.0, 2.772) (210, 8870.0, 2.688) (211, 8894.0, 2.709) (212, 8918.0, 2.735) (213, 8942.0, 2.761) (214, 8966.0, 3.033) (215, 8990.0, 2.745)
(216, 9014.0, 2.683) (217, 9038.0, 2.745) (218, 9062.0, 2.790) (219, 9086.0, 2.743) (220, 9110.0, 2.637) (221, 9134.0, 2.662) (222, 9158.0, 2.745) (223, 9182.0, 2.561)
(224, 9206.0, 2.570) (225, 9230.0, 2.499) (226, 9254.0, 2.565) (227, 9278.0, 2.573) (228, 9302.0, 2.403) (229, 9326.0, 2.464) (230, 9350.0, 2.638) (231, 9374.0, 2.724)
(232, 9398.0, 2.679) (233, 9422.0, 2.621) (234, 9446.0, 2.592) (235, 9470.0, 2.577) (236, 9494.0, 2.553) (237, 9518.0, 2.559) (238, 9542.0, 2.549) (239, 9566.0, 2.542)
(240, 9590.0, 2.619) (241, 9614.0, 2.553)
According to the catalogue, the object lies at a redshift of 0.20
